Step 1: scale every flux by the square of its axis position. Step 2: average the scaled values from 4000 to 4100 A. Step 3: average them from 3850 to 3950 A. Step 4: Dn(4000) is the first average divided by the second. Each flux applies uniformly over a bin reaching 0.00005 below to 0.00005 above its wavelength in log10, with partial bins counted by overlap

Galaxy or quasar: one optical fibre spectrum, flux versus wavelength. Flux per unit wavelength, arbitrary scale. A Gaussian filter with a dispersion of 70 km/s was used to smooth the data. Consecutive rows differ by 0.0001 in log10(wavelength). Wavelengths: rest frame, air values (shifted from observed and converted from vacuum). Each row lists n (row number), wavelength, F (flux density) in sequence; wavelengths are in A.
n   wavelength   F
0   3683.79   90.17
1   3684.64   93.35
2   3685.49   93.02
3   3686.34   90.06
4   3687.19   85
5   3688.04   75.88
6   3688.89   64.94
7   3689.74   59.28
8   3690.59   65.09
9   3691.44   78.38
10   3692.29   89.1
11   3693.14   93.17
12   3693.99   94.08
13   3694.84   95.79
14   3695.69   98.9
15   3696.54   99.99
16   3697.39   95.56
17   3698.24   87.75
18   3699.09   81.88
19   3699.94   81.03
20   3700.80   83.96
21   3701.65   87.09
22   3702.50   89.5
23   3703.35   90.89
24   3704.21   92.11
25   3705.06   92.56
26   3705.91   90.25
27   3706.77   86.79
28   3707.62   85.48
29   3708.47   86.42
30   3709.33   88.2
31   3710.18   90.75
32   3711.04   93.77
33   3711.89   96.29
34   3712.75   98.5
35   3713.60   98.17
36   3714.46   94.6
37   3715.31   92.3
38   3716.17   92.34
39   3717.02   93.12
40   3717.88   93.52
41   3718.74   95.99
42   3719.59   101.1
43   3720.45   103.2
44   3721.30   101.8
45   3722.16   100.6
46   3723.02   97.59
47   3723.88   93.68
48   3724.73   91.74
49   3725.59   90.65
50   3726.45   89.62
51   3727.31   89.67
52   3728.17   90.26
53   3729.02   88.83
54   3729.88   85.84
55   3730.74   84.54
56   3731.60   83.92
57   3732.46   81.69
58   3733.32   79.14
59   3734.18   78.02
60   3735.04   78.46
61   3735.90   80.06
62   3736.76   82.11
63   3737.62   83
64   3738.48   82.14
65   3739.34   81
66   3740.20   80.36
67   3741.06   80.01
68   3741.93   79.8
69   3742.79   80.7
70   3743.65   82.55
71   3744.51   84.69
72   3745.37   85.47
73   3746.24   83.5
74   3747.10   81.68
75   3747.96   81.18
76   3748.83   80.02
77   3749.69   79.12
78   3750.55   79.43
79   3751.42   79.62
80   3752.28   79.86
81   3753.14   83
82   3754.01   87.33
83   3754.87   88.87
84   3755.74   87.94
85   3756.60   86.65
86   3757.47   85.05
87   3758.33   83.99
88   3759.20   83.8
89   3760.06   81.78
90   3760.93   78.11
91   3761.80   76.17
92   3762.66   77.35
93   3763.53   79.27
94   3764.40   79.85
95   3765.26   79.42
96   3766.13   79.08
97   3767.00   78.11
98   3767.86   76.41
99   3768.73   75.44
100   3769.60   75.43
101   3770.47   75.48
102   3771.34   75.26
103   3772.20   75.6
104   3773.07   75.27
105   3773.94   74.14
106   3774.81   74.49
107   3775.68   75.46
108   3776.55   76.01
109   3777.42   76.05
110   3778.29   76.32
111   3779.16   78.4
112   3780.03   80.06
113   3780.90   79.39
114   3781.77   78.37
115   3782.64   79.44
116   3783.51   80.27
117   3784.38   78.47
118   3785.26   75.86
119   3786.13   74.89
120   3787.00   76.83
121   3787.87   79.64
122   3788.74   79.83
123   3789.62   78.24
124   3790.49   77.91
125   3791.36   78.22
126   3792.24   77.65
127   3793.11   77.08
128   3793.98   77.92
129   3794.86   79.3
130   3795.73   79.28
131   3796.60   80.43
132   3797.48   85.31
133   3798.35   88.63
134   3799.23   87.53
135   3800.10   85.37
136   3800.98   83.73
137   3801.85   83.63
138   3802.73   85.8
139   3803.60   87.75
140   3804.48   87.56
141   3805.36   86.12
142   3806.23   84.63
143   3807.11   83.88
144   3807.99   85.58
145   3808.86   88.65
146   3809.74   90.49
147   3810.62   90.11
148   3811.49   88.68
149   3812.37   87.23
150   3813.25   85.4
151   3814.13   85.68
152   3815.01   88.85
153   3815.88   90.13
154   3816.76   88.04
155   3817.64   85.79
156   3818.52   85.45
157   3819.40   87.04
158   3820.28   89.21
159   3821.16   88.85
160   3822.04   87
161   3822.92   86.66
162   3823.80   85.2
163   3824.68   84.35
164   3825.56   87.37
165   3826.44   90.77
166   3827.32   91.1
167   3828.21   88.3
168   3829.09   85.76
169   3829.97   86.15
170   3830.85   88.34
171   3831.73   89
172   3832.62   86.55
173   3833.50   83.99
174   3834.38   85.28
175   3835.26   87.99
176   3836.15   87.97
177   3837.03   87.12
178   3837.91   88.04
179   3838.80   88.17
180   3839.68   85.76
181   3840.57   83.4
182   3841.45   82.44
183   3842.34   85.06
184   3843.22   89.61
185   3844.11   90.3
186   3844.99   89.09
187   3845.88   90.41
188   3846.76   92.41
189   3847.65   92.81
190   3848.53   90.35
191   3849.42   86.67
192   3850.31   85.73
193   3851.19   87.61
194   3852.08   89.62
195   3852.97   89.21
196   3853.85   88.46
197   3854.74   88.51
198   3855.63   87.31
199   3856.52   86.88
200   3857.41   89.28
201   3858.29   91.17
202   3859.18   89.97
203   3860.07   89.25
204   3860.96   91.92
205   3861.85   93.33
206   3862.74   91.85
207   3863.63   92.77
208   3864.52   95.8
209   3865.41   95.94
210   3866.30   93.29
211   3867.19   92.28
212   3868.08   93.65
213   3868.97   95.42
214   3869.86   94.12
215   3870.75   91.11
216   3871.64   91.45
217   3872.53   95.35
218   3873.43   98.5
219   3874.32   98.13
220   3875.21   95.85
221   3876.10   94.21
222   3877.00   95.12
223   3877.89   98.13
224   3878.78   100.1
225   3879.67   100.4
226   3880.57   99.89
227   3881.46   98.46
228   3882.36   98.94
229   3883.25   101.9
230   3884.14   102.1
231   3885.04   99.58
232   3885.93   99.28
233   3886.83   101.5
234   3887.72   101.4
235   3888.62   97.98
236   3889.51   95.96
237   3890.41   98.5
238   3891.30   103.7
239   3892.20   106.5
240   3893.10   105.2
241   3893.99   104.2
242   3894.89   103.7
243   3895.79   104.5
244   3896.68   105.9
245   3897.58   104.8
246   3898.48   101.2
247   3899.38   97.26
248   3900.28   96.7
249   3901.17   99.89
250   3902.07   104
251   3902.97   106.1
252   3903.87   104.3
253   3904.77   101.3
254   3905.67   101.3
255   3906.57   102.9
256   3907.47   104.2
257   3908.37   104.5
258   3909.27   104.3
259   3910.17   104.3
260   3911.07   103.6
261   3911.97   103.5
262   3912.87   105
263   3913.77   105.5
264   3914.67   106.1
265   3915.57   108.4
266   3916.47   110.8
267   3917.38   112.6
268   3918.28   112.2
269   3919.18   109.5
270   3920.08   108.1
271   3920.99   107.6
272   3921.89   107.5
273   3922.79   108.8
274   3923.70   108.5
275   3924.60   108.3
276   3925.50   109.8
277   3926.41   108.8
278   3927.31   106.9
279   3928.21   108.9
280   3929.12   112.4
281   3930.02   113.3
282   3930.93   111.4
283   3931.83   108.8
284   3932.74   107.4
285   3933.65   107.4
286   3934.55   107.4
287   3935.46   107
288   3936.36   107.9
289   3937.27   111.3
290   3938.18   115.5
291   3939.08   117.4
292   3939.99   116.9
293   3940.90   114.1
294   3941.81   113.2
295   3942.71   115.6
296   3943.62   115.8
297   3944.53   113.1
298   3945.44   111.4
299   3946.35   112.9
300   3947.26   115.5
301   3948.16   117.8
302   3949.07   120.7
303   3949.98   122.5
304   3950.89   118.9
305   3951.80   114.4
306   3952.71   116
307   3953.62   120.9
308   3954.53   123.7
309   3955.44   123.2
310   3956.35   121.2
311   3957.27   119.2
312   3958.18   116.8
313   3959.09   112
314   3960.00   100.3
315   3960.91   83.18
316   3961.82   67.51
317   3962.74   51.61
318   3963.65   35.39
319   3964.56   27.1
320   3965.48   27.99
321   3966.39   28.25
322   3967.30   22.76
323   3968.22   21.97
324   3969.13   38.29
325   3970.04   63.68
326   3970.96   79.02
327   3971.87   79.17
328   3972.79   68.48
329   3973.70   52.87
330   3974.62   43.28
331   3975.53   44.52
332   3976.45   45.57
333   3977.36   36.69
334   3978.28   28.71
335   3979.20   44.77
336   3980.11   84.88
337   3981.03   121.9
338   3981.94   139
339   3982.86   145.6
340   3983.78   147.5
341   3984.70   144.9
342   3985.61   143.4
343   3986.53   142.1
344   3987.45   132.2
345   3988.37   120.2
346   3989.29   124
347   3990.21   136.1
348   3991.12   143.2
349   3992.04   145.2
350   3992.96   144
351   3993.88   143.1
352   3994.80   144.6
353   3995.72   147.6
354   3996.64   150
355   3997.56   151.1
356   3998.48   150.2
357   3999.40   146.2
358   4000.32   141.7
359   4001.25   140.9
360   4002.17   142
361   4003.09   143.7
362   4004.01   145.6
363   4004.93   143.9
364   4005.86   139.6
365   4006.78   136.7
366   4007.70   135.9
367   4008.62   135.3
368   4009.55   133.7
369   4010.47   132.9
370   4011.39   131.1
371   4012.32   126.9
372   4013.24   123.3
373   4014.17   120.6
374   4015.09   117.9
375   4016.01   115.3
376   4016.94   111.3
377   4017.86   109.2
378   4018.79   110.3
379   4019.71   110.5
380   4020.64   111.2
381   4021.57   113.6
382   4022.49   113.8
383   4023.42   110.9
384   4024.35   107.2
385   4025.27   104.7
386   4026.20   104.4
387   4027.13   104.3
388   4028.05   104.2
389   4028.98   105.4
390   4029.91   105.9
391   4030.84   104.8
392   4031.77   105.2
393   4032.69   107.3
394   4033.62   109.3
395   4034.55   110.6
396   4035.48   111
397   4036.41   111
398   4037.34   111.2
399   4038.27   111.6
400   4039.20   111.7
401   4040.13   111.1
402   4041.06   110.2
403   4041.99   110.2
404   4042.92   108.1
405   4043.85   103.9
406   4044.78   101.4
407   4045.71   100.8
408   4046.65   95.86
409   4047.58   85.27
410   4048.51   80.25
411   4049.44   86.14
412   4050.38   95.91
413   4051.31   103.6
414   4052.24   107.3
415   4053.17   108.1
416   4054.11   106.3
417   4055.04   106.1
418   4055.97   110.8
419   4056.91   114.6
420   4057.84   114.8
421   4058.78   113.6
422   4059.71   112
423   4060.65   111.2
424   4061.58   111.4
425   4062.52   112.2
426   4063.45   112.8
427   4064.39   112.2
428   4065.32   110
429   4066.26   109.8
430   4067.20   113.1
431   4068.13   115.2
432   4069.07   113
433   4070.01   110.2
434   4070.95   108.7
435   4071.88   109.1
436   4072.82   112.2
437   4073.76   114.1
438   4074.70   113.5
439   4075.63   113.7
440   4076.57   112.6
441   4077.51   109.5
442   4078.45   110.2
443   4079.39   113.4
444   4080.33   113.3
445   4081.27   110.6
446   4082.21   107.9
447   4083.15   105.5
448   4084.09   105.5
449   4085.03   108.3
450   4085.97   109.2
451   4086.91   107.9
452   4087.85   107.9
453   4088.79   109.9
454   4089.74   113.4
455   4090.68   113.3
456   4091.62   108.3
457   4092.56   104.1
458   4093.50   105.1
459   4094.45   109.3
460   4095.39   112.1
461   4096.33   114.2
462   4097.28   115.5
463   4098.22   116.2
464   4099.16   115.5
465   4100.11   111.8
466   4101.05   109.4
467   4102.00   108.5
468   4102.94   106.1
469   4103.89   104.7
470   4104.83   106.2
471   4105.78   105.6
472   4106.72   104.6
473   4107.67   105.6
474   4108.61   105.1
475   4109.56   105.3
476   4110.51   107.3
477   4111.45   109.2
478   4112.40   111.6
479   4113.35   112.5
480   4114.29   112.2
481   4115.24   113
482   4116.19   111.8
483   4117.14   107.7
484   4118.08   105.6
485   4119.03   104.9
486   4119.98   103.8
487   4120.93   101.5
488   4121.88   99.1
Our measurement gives 1.2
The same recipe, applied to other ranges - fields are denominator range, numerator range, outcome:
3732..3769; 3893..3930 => 1.42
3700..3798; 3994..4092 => 1.60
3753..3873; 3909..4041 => 1.39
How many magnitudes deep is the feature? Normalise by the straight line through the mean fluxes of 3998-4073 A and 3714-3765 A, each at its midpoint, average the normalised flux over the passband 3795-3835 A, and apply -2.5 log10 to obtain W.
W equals 0.08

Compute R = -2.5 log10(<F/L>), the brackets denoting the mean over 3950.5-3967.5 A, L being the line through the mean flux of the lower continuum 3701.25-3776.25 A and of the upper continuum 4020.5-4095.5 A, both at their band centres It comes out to 0.17 mag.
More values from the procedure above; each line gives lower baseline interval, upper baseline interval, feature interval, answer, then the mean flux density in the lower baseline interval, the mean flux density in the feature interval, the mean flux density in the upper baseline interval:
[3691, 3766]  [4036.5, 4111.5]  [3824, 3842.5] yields 0.08 mag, 87.1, 86.8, 108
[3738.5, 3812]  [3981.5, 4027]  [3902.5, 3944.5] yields 0.05 mag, 80.9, 109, 131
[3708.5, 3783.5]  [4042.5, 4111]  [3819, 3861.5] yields 0.04 mag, 84.1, 88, 108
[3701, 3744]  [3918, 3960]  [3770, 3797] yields 0.23 mag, 89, 77.5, 113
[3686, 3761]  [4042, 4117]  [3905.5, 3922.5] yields -0.09 mag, 86.8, 107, 108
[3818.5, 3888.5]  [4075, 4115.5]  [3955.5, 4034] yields -0.05 mag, 91.3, 107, 110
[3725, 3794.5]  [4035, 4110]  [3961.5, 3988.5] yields 0.33 mag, 80.4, 73.8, 108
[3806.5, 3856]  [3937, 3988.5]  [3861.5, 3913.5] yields -0.11 mag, 87.6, 99.6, 93.3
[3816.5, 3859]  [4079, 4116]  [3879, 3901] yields -0.10 mag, 87.8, 101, 109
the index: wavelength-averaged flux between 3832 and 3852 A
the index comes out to 87.6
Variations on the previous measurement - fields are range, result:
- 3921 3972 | 98.3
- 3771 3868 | 85.3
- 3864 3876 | 94.7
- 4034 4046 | 109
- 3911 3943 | 110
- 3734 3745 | 81.1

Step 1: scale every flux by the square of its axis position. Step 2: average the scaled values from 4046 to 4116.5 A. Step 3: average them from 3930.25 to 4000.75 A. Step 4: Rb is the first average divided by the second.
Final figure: 1.11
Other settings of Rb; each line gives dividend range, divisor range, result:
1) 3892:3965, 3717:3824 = 1.38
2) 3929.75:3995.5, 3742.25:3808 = 1.37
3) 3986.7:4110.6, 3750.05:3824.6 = 1.61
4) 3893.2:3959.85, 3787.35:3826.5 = 1.38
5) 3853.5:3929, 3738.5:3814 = 1.32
